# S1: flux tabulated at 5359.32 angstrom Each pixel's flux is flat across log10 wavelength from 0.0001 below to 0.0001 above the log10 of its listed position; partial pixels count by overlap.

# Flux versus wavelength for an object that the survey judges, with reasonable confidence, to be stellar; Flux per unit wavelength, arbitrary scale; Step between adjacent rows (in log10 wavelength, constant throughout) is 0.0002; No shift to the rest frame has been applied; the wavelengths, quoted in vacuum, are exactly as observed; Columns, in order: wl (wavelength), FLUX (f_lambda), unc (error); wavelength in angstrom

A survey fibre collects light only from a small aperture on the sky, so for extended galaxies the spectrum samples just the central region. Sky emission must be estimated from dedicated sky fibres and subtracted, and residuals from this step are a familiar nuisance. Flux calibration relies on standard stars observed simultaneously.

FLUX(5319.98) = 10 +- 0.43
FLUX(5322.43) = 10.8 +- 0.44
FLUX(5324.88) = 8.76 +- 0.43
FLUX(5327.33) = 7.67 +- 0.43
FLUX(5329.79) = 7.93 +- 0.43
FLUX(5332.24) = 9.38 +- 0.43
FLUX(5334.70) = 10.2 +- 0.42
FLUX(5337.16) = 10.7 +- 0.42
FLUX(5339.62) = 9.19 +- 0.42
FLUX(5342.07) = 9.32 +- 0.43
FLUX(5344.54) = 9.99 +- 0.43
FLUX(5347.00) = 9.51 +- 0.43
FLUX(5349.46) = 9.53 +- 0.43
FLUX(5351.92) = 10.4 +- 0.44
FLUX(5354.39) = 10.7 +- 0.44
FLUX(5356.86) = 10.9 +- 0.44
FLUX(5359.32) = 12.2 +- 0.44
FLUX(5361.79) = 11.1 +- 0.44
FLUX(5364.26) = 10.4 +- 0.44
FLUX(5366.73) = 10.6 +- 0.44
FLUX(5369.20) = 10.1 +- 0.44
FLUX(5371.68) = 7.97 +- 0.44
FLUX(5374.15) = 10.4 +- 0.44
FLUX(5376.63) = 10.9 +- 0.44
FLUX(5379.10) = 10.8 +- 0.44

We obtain 12.2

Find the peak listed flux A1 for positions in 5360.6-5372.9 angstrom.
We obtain 11.1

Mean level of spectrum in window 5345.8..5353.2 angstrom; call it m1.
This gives 9.82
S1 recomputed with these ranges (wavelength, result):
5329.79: 7.93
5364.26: 10.4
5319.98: 10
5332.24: 9.38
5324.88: 8.76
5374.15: 10.4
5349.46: 9.53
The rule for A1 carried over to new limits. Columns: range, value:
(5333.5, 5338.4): 10.7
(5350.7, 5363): 12.2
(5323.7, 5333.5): 9.38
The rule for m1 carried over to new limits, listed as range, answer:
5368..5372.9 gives 9.02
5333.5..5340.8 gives 10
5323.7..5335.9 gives 8.78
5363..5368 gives 10.5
